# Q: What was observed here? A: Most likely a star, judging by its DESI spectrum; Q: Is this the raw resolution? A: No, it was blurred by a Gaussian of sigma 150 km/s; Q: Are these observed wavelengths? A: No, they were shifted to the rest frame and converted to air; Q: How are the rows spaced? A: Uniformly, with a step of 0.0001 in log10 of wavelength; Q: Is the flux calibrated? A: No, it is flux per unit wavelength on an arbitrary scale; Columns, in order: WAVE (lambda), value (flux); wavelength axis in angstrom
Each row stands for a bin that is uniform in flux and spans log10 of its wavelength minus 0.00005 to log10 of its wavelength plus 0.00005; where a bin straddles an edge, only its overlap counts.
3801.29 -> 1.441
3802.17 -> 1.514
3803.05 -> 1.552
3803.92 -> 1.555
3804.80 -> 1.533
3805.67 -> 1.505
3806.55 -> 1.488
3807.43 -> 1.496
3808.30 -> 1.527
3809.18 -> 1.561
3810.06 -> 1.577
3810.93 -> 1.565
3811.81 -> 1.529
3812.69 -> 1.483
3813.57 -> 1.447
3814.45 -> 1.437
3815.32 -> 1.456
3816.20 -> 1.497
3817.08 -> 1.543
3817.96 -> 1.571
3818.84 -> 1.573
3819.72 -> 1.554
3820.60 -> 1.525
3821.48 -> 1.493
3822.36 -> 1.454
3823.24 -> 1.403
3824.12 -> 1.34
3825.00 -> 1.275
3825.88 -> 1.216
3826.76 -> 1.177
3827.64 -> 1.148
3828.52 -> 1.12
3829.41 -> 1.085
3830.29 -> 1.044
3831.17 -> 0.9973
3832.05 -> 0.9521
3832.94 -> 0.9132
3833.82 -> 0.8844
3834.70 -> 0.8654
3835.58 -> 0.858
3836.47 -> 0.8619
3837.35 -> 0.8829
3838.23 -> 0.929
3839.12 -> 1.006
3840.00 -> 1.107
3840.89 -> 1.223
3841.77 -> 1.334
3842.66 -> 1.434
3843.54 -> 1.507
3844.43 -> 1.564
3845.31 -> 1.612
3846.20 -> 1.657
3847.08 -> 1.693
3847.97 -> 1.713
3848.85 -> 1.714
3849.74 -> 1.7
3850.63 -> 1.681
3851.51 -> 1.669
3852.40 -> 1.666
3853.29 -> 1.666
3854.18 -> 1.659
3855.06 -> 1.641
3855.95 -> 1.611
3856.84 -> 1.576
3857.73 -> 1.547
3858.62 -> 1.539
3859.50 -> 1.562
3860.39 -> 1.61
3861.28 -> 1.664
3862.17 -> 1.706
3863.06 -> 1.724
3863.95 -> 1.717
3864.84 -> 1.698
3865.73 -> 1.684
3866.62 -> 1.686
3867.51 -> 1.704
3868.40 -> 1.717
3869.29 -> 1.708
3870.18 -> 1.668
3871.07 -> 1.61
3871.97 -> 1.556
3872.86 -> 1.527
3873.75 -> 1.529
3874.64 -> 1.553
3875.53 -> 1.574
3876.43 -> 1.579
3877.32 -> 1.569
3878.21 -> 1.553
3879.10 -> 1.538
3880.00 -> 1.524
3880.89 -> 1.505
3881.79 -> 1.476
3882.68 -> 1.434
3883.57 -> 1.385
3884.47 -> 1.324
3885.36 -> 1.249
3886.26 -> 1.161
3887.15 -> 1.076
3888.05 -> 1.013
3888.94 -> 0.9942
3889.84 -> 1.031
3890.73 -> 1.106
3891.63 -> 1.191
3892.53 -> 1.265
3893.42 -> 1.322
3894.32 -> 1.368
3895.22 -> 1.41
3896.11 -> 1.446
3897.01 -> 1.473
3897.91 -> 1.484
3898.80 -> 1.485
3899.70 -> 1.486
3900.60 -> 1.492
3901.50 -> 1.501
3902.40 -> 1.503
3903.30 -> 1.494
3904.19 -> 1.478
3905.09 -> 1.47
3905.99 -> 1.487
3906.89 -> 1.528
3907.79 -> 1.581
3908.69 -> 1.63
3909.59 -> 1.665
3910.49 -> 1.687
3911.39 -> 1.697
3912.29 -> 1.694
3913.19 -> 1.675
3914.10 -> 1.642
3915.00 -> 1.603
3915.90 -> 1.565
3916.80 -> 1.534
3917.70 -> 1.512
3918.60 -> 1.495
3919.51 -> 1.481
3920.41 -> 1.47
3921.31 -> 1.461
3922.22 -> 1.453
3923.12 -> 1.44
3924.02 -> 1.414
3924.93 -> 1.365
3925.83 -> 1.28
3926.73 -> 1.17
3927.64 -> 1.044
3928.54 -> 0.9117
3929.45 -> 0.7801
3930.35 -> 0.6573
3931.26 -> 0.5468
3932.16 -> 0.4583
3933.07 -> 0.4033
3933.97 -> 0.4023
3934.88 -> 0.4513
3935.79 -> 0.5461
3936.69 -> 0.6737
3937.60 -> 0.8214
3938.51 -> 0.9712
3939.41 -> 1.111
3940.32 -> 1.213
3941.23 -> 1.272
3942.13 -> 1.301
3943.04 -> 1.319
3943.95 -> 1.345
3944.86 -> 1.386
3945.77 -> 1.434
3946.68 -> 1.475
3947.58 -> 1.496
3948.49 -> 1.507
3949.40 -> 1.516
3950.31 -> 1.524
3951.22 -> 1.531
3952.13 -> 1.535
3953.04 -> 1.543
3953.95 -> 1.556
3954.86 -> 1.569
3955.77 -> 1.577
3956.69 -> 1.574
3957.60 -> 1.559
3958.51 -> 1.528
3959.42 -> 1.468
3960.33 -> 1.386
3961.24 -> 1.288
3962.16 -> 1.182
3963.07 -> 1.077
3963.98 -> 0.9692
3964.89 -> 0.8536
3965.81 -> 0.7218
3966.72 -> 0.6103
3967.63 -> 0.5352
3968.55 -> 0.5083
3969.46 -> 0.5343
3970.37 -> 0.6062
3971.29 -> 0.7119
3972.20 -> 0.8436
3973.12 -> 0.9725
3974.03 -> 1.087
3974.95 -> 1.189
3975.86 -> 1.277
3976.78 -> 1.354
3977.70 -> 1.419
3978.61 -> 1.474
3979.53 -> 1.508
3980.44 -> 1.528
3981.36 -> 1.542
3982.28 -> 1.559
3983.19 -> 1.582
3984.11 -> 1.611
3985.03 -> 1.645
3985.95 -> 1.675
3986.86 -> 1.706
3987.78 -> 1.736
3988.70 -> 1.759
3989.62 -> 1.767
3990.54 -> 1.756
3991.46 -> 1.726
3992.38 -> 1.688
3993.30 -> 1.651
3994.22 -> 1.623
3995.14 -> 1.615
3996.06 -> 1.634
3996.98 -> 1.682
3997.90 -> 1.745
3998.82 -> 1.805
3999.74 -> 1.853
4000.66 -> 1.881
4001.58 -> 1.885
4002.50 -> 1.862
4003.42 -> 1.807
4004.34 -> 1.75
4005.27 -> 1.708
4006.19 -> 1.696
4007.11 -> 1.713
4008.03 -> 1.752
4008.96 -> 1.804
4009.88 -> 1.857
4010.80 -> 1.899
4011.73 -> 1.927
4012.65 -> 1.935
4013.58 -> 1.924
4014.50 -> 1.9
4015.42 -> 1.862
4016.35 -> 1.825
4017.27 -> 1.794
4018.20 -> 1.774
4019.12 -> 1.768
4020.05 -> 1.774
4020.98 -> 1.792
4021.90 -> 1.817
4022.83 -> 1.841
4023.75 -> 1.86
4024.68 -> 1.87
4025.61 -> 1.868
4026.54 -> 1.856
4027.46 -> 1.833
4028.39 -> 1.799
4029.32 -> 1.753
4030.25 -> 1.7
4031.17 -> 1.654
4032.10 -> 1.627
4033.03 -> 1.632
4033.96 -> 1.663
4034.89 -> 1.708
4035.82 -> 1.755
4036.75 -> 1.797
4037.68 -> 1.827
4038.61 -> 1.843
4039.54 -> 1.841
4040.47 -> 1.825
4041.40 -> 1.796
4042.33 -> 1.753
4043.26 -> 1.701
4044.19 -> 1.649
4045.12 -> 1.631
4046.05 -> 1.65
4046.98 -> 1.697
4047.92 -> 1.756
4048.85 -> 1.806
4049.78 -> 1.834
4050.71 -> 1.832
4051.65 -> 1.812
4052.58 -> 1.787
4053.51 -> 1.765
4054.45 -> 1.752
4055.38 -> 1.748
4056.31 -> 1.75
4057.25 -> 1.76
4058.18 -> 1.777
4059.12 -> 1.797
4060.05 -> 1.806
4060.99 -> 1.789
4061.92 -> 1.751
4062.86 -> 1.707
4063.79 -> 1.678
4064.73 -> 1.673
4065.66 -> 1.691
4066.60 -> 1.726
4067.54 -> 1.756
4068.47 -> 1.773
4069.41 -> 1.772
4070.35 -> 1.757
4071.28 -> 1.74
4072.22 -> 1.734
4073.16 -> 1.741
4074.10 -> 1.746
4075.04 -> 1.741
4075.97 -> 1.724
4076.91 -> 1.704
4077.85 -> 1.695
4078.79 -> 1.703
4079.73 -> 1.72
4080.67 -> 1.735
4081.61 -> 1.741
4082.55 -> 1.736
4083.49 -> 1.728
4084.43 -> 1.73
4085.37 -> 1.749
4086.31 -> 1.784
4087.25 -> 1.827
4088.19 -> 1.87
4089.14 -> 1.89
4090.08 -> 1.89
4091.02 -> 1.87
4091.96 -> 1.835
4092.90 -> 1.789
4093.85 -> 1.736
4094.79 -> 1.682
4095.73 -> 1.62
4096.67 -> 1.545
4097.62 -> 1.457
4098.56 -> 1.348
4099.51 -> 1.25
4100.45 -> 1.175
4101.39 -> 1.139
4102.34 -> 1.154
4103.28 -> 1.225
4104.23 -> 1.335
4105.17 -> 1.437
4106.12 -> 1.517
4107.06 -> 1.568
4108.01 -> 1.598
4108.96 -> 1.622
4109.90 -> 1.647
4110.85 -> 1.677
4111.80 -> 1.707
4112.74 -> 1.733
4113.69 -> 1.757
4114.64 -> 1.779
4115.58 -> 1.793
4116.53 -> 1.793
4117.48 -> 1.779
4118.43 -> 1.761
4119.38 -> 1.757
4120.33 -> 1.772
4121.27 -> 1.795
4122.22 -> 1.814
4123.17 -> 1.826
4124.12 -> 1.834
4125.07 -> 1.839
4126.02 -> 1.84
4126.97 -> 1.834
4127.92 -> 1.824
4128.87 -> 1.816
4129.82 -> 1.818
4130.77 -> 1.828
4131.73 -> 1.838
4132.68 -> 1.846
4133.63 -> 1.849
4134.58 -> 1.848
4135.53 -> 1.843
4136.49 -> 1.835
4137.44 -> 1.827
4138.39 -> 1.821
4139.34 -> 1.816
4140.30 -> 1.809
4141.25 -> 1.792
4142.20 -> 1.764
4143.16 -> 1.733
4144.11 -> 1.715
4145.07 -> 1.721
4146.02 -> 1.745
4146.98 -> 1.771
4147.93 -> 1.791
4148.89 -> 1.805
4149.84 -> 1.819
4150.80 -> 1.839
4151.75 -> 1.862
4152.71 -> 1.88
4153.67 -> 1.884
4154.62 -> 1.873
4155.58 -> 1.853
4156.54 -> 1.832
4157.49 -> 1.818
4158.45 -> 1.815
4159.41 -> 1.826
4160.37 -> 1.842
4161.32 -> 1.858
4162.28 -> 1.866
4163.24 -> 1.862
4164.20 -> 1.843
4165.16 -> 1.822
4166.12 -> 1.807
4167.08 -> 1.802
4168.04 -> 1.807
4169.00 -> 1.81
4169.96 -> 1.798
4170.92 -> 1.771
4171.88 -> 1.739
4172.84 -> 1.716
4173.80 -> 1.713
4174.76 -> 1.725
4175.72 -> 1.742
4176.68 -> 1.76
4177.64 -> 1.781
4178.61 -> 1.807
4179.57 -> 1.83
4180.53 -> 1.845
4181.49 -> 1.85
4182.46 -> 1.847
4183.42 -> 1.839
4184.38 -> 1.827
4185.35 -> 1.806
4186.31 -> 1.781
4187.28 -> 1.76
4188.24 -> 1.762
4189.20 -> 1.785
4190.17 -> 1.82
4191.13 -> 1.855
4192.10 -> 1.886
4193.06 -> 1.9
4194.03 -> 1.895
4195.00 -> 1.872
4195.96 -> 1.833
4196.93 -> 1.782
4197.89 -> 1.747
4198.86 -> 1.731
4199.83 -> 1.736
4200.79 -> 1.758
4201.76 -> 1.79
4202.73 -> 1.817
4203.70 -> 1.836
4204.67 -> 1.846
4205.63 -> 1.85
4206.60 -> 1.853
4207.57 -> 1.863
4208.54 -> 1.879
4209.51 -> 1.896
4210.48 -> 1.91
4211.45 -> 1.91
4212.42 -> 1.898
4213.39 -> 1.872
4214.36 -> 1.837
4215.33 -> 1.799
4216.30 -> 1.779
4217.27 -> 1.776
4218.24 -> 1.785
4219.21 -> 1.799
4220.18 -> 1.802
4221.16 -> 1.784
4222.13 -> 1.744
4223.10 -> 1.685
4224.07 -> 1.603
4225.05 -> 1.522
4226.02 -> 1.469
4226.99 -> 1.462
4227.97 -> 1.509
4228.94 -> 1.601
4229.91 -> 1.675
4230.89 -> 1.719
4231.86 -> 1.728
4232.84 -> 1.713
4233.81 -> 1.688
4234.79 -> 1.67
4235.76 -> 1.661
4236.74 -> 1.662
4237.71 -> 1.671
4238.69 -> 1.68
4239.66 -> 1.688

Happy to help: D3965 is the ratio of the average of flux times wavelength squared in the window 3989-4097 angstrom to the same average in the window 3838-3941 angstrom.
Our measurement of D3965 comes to 1.37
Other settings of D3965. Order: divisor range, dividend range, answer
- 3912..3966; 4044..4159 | 1.51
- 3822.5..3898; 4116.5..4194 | 1.50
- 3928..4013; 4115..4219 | 1.48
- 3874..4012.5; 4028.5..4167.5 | 1.36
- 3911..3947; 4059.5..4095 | 1.60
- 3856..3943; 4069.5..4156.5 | 1.41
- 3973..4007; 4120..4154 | 1.20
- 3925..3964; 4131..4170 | 1.71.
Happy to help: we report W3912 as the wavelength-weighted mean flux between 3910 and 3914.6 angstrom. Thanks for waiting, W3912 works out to 1.68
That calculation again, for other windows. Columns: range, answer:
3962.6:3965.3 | 0.973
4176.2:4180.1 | 1.79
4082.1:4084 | 1.73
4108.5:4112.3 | 1.67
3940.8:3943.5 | 1.3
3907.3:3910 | 1.62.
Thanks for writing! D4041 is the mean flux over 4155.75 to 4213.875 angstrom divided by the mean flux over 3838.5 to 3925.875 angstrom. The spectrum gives 1.2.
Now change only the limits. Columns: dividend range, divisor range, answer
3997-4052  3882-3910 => 1.30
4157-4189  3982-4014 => 1.03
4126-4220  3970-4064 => 1.07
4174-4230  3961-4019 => 1.19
